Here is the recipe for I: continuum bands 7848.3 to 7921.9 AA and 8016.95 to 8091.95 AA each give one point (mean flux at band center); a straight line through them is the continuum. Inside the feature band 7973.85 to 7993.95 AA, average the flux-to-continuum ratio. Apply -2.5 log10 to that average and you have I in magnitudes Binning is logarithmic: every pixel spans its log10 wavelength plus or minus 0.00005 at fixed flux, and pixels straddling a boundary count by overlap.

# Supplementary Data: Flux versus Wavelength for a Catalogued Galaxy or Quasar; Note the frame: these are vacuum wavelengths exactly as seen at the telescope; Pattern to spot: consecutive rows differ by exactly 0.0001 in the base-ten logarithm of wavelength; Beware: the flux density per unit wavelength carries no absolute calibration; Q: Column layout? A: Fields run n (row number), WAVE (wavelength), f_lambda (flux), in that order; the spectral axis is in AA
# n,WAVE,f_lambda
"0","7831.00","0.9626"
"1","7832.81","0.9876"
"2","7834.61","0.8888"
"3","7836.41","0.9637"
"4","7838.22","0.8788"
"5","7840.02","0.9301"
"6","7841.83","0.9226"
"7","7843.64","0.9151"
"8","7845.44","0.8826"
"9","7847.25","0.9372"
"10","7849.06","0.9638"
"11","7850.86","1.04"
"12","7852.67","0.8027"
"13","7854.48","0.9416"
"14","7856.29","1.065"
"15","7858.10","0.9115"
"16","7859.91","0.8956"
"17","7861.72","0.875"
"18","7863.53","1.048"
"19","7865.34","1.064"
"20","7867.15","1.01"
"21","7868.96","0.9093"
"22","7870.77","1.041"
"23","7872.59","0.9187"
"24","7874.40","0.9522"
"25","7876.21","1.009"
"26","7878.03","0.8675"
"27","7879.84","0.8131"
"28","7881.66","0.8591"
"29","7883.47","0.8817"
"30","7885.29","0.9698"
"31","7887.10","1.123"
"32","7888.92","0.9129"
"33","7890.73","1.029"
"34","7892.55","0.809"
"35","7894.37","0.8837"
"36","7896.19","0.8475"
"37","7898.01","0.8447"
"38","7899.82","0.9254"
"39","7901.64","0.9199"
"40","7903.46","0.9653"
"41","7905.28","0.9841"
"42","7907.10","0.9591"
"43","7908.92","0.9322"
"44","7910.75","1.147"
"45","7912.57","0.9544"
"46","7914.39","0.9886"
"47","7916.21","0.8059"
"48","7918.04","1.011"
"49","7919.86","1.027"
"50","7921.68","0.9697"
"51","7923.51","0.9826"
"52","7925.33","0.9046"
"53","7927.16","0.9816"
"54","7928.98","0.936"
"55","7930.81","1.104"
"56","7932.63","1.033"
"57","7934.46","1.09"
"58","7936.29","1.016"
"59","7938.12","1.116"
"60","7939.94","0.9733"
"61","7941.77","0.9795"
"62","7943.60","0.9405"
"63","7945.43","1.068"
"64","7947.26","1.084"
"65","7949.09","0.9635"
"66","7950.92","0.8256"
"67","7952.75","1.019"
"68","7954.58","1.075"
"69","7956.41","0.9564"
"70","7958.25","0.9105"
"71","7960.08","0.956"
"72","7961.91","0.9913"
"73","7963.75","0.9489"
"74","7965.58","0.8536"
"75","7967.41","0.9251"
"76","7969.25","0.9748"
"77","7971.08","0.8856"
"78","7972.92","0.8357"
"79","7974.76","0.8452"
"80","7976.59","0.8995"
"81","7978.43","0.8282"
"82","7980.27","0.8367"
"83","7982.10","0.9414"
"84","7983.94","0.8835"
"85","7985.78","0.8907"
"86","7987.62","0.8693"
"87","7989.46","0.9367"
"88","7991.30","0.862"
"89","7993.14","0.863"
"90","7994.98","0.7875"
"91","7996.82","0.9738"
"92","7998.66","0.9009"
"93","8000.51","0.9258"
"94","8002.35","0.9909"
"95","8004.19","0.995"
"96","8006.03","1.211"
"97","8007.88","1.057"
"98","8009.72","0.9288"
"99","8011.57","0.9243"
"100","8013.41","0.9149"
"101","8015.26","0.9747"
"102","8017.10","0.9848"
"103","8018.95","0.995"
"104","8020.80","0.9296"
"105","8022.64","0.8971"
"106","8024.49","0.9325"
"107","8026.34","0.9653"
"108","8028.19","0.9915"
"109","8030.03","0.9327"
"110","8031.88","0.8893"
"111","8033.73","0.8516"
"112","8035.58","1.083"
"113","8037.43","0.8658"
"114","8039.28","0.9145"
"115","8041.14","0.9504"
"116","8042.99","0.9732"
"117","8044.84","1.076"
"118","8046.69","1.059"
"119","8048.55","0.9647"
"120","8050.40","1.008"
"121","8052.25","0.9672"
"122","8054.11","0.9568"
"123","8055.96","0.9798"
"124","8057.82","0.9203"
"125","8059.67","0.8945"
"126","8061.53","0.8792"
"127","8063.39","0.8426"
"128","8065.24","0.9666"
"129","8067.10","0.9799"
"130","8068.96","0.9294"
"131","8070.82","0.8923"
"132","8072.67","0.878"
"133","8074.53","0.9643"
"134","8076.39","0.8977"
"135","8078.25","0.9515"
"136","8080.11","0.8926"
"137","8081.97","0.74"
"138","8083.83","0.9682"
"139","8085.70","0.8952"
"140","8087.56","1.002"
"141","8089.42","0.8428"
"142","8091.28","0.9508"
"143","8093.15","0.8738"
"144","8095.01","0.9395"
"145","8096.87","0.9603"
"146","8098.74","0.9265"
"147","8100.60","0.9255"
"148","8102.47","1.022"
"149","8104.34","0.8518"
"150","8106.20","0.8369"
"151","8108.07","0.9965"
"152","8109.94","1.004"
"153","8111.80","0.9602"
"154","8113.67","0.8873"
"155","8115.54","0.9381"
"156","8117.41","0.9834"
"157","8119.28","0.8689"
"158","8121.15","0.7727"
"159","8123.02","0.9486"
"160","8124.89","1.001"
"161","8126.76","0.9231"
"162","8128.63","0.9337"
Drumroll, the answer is 0.08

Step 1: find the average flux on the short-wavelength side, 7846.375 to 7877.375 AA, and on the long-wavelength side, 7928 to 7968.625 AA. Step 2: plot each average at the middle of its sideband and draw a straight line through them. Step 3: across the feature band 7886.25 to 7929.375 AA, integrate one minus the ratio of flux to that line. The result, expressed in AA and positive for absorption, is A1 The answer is 1.11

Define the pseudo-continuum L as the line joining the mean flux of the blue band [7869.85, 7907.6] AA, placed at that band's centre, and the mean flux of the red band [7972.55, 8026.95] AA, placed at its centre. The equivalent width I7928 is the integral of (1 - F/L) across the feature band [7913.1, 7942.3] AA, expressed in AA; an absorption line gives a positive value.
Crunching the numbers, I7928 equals -2.1 AA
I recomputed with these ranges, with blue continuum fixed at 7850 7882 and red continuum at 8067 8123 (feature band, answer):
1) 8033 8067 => -0.04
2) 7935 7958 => -0.07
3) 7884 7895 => -0.01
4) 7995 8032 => -0.04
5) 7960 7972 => 0.00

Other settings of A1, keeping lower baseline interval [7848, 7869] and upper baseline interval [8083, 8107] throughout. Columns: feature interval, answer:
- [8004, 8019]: -0.99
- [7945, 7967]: -0.50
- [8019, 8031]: -0.13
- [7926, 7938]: -1.01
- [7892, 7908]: 0.82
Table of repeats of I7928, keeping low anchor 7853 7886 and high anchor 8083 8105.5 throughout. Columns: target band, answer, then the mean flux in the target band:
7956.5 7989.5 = 1.25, 0.901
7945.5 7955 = -0.58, 0.996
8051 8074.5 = 0.10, 0.927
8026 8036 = -0.13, 0.945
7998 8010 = -0.94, 1.01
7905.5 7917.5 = -0.34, 0.966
